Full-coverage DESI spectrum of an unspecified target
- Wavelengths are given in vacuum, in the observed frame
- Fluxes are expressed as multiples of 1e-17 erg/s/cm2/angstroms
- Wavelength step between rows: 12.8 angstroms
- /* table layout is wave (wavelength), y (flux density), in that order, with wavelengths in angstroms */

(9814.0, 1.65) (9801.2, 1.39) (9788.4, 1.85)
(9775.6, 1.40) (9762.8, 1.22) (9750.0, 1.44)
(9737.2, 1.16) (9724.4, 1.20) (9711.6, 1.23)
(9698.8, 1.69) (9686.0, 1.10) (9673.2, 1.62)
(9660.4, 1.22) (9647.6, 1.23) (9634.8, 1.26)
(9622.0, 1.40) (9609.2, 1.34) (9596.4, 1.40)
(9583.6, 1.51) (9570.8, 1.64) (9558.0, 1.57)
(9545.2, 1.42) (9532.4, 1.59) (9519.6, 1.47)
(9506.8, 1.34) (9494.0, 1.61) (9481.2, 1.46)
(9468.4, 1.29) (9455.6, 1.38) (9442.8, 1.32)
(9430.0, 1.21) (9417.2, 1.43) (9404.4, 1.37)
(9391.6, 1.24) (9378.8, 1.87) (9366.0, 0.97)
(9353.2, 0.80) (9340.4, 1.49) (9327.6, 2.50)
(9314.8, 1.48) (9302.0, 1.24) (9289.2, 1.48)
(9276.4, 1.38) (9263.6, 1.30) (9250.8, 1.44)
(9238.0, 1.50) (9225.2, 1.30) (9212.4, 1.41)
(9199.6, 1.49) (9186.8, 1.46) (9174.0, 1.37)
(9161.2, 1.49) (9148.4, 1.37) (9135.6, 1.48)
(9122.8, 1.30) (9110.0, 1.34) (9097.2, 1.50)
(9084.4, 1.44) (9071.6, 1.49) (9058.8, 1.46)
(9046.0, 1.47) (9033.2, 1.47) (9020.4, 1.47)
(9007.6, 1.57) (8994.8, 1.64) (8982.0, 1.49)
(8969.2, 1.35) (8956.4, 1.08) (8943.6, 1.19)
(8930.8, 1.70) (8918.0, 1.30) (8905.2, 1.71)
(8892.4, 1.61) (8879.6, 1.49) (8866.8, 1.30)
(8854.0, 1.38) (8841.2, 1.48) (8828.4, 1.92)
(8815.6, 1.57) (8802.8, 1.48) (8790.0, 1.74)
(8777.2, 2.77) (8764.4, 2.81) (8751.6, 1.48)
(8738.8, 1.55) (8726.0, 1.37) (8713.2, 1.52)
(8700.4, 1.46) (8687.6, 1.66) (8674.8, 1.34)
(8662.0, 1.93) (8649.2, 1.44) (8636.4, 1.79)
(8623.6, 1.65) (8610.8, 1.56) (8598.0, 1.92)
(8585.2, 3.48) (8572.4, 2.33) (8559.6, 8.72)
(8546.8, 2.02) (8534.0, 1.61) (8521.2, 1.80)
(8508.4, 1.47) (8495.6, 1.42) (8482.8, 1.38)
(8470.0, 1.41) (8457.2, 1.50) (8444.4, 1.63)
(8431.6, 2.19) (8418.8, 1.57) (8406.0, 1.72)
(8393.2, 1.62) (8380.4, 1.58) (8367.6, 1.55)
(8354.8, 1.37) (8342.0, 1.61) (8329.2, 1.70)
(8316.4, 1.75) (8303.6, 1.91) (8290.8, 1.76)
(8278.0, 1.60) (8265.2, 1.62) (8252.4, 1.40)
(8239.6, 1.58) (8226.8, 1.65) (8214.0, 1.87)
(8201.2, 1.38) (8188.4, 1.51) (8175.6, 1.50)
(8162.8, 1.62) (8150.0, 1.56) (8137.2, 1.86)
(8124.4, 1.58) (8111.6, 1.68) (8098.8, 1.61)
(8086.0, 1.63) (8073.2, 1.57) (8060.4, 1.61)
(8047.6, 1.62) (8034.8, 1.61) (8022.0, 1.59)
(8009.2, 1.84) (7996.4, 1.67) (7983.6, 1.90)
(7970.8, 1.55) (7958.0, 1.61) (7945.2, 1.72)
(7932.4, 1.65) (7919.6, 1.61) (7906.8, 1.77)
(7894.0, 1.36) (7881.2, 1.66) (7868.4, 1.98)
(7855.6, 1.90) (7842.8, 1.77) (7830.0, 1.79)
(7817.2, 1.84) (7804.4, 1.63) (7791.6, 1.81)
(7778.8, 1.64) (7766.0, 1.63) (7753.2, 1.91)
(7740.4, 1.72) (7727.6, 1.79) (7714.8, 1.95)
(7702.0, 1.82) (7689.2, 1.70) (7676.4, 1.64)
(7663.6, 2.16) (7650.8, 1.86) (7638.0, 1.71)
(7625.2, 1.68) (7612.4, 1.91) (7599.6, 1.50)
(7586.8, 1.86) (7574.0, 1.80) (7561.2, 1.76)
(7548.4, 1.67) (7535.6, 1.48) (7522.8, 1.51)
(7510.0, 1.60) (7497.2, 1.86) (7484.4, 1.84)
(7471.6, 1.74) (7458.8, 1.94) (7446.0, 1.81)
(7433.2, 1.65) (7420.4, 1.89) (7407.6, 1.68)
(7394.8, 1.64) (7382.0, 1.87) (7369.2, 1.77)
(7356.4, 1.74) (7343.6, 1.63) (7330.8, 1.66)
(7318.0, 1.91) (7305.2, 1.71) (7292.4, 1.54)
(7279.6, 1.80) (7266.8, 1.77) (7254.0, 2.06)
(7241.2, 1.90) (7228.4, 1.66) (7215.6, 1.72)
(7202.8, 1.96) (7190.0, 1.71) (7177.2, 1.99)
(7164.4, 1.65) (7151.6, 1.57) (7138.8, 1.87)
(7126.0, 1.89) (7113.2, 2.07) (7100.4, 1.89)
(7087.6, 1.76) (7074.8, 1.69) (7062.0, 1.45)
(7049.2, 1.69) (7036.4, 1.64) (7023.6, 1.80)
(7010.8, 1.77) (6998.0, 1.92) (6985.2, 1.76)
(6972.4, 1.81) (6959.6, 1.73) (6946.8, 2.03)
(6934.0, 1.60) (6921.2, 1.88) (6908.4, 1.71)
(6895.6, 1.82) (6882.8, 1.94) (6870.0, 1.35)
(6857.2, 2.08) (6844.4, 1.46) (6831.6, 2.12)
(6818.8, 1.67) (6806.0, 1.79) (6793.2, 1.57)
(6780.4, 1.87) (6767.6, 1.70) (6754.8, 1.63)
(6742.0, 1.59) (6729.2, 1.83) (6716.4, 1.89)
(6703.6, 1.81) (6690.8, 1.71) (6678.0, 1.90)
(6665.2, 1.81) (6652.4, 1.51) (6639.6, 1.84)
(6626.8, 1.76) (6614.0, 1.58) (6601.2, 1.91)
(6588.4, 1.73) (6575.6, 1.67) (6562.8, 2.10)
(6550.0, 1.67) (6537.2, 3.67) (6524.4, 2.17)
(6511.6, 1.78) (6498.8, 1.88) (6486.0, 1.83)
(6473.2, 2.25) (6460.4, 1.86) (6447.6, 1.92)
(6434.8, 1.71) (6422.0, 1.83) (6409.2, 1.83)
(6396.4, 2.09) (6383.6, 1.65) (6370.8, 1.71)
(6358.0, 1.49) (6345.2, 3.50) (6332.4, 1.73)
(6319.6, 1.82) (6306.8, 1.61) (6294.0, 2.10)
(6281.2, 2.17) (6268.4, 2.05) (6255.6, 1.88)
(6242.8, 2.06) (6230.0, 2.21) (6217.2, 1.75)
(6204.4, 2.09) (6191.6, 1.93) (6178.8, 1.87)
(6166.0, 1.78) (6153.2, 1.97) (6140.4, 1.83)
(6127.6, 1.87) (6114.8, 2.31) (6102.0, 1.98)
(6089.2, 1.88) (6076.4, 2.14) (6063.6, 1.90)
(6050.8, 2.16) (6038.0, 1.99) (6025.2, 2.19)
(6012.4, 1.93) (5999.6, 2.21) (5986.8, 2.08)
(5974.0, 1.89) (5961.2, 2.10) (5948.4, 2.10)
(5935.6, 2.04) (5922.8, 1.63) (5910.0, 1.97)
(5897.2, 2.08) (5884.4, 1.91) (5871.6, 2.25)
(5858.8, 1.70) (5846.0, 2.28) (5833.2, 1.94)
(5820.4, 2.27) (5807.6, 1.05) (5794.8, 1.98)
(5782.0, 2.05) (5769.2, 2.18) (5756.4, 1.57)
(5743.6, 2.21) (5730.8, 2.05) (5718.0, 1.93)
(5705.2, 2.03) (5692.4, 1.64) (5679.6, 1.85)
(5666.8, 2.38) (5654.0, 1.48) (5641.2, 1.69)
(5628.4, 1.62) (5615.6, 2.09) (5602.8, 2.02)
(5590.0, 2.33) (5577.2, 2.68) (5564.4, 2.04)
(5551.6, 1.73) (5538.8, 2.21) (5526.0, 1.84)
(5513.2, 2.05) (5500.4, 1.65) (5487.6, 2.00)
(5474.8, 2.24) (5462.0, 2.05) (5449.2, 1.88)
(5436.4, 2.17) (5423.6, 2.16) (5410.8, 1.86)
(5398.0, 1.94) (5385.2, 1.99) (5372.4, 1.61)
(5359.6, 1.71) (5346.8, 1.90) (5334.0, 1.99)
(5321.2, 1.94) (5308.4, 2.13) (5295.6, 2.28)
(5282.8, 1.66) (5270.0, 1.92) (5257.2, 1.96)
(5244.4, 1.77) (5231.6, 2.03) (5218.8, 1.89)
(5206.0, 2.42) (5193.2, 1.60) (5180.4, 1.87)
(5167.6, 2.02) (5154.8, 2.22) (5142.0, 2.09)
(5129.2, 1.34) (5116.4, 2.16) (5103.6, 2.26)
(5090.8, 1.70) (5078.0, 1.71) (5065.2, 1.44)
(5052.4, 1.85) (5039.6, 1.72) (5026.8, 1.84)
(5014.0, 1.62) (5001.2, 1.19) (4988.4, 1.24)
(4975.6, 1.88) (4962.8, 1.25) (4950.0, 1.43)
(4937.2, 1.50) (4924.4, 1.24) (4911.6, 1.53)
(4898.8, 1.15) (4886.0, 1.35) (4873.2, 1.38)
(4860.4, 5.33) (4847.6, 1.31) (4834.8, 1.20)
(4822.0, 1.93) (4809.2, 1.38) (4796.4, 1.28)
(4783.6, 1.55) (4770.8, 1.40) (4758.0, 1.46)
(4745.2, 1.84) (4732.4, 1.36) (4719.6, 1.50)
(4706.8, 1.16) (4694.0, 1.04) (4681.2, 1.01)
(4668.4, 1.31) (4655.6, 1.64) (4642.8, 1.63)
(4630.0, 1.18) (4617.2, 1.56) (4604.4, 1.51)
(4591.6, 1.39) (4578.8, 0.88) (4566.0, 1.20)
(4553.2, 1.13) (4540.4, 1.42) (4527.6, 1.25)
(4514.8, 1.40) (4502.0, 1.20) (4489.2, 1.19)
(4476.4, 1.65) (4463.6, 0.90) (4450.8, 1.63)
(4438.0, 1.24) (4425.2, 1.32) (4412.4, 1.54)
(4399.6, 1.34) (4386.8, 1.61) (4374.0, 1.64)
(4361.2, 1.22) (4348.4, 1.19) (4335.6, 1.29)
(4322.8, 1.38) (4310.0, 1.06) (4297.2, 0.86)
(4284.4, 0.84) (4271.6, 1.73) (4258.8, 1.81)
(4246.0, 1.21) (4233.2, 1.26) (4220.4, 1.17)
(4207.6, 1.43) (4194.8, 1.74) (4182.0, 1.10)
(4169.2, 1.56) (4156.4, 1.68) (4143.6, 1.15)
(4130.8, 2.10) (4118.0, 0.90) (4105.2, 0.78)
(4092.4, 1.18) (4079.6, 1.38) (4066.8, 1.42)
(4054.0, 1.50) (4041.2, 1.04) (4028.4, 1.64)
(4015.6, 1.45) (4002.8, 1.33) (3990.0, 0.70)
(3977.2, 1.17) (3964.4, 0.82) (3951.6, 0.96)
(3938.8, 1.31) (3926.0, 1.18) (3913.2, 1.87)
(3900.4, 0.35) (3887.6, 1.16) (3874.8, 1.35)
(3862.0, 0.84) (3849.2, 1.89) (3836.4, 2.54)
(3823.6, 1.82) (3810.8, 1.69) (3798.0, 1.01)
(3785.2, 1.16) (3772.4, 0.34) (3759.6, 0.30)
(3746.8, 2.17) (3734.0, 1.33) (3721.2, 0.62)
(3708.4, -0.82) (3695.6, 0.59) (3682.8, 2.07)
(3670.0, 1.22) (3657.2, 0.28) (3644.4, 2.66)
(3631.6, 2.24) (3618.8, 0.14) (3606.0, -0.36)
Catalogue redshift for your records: 0.30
